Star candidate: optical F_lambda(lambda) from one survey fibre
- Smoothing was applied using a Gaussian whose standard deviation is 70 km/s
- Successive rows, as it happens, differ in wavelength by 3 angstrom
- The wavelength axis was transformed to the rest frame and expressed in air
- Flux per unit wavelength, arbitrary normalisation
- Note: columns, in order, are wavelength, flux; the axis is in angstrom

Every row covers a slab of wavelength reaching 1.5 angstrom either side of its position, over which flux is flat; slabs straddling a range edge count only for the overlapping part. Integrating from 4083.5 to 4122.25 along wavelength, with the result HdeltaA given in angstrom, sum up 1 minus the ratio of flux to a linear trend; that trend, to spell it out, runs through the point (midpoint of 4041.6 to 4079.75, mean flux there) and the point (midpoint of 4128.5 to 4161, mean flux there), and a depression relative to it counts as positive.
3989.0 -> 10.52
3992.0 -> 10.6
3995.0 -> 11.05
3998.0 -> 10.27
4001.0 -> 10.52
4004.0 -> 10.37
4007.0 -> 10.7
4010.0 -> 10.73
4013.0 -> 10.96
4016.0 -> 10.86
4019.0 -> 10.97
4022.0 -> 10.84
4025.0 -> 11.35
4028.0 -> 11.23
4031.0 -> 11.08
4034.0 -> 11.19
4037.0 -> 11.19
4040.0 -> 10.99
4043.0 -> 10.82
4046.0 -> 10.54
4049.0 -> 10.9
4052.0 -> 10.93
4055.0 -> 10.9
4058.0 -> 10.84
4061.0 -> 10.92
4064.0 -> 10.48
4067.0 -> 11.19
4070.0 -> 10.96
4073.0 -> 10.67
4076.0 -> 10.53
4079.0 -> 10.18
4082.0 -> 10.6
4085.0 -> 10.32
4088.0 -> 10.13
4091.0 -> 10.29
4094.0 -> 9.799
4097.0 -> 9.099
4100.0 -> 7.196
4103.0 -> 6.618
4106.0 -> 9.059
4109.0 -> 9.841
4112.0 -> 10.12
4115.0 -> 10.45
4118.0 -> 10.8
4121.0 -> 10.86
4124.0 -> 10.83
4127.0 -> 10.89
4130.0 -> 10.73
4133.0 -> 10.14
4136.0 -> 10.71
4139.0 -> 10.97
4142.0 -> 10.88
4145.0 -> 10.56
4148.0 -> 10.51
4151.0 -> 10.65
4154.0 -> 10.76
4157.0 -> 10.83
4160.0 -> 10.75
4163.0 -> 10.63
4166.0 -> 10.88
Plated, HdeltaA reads 4.2 angstrom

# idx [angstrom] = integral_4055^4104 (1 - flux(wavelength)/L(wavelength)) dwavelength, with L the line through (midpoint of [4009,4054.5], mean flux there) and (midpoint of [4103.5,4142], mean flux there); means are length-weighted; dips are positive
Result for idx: 2.81 angstrom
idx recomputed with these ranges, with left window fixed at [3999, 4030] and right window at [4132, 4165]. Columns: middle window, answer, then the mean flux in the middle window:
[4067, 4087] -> 0.4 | 10.6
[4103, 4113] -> 1.4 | 9.19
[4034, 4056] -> -0.2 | 10.9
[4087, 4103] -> 2.6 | 9.03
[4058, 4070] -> -0.1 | 10.9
